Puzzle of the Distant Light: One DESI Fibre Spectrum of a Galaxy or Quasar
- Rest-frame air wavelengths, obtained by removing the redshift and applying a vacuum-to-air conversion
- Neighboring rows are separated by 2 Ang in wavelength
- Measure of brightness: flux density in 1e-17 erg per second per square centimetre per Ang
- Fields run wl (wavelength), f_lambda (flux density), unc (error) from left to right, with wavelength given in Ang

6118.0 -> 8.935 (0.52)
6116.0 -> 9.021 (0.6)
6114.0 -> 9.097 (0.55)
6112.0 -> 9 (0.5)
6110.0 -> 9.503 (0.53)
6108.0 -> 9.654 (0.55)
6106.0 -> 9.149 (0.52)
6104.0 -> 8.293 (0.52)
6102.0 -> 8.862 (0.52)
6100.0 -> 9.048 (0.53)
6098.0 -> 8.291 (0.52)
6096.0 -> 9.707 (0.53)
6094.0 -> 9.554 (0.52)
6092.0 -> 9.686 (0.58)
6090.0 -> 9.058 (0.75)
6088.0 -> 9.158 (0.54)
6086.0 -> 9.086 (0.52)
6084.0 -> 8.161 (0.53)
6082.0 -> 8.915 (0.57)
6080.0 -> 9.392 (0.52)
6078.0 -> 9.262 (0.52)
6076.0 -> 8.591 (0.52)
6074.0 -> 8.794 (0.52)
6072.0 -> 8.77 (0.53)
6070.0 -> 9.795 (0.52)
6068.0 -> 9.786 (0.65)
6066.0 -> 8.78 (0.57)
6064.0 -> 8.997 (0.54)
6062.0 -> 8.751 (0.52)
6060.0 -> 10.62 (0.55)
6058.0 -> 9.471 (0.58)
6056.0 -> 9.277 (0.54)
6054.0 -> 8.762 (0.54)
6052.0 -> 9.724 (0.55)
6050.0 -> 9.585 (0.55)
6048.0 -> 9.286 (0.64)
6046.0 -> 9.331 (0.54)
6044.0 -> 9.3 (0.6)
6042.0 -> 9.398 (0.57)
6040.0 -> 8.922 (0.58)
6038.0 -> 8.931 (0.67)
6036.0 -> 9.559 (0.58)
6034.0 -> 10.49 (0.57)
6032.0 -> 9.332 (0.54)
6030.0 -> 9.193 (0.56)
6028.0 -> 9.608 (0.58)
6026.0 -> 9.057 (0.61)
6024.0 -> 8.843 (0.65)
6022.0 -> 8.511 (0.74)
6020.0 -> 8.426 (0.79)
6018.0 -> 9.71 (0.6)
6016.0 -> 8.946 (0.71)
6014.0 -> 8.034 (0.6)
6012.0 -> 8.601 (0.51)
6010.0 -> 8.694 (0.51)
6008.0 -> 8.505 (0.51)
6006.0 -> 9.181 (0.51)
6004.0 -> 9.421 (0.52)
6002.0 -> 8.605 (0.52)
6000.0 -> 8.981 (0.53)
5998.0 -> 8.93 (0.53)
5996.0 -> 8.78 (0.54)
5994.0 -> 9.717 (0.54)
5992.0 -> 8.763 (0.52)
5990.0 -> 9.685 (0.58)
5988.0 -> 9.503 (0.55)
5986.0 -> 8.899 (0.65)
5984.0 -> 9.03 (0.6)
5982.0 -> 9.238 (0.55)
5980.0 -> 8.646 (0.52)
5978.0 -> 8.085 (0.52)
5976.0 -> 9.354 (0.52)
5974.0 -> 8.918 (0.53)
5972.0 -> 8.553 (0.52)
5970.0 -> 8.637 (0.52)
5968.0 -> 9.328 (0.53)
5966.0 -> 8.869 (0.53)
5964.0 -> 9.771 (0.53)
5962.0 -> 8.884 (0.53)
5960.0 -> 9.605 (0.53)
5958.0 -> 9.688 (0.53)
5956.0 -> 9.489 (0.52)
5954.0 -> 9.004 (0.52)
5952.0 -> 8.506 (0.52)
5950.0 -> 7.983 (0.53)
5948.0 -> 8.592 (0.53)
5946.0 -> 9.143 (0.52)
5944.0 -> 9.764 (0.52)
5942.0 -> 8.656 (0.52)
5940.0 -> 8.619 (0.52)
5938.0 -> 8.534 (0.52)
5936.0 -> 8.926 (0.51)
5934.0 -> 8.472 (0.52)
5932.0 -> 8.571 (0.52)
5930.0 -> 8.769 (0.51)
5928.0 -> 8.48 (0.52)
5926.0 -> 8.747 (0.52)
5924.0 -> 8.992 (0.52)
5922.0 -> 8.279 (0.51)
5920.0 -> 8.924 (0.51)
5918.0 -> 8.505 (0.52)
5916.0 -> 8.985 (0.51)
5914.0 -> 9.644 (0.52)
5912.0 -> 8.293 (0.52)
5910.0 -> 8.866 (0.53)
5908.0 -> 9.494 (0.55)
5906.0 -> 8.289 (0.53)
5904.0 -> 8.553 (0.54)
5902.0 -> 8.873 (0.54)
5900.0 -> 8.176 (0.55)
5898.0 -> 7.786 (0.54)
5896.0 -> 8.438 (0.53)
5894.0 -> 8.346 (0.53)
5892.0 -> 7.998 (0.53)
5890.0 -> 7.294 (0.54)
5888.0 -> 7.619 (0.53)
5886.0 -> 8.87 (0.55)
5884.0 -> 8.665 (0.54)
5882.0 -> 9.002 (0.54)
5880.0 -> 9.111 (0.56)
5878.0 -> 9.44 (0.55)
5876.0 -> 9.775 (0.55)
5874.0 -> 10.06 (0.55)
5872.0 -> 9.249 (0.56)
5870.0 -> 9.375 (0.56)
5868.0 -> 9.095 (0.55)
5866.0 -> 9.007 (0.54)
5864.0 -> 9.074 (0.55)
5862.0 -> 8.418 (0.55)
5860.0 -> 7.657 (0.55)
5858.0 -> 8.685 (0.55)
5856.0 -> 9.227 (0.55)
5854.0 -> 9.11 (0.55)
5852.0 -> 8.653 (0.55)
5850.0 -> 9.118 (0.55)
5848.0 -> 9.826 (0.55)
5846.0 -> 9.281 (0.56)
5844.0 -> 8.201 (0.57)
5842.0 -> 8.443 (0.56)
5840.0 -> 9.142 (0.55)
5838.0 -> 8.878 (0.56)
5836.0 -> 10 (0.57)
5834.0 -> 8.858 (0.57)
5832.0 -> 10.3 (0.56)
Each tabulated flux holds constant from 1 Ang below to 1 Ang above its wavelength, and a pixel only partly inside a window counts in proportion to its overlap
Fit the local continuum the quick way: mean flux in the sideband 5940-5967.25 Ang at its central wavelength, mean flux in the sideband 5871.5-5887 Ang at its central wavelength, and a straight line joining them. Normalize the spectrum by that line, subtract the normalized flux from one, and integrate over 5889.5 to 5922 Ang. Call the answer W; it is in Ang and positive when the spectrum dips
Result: 2.3 Ang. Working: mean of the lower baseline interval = 9.27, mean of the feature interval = 8.54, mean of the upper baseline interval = 9.06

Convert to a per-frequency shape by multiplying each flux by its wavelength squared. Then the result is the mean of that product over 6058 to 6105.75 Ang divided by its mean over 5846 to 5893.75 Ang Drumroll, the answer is 1.10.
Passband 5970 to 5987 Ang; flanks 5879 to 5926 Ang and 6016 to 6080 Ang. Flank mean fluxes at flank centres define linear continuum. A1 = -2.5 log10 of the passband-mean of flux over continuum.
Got 0.012 mag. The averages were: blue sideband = 8.57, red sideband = 9.25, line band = 8.83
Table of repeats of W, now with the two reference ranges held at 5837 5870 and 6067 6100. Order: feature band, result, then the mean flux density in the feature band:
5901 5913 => 0.3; 8.73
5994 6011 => 0.2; 8.94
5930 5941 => 0.4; 8.64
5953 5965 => -0.6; 9.41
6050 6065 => -0.5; 9.39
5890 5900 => 1.0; 8.06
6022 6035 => -0.4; 9.35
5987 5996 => -0.3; 9.35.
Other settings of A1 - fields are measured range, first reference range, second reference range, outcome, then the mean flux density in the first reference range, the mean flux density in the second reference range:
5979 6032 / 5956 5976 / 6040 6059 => 0.03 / 9.17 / 9.33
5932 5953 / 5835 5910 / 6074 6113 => 0.02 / 8.82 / 9.06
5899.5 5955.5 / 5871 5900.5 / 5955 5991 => 0.02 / 8.66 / 9.12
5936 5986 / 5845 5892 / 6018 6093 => 0.01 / 8.92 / 9.21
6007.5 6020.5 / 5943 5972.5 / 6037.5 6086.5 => 0.05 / 9.06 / 9.19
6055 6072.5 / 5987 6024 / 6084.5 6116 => -0.04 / 8.94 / 9.12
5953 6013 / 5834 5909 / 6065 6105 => -0.01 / 8.82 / 9.05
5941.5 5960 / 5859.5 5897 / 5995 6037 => -0.01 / 8.78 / 9.02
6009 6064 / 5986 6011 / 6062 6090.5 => -0.02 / 9.06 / 9.03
